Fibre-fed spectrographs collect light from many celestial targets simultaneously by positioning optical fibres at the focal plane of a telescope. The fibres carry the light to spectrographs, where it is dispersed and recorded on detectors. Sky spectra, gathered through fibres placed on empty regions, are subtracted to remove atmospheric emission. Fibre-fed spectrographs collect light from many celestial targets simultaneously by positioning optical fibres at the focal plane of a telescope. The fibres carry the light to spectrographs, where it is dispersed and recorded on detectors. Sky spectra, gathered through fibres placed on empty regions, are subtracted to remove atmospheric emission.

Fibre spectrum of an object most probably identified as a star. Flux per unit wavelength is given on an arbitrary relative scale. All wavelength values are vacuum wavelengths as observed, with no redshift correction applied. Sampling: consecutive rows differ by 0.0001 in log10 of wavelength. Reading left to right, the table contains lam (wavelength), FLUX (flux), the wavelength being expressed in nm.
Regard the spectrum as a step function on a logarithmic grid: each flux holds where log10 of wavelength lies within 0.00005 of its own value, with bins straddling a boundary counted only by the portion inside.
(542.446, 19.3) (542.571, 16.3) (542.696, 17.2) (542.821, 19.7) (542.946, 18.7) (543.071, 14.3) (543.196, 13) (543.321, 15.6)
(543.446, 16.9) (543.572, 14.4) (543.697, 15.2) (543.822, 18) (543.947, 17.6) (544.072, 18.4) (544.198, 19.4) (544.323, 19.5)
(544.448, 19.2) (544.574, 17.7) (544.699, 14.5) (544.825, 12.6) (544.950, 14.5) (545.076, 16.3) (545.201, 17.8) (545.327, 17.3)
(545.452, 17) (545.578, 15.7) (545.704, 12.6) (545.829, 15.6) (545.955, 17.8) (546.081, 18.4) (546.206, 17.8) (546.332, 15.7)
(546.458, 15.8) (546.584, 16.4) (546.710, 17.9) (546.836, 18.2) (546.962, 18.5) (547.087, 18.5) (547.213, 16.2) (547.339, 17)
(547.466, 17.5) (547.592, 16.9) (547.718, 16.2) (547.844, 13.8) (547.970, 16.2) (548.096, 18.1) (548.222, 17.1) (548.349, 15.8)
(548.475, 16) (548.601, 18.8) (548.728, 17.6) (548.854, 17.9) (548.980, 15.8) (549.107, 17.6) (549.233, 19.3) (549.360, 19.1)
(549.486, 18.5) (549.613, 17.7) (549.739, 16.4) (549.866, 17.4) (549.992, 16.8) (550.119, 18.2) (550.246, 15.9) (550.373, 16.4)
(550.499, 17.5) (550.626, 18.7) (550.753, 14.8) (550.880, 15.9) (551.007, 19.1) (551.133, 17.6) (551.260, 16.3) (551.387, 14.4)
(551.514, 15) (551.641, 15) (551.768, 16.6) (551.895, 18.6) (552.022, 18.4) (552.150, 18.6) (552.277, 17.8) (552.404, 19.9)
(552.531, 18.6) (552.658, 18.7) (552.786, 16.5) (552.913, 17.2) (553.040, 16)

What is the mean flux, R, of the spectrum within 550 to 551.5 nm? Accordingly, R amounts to 16.7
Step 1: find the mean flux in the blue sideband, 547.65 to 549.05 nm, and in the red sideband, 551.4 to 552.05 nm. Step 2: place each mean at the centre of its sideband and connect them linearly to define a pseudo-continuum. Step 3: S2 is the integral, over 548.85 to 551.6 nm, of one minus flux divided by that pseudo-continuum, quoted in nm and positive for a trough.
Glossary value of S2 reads -0.09 nm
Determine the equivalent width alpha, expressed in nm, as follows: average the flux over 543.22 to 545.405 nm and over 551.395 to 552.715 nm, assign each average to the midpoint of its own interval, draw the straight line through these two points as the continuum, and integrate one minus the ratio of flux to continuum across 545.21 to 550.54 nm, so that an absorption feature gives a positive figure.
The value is 0.02 nm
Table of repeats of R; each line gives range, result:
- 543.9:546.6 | 16.7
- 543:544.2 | 16.1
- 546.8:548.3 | 17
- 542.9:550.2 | 16.9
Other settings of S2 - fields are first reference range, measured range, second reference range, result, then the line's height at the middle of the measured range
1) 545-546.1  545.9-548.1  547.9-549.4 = -0.02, 16.9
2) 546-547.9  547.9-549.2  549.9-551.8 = -0.02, 16.8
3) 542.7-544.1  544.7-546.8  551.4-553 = 0.07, 16.8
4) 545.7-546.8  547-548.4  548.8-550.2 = 0.03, 17.1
